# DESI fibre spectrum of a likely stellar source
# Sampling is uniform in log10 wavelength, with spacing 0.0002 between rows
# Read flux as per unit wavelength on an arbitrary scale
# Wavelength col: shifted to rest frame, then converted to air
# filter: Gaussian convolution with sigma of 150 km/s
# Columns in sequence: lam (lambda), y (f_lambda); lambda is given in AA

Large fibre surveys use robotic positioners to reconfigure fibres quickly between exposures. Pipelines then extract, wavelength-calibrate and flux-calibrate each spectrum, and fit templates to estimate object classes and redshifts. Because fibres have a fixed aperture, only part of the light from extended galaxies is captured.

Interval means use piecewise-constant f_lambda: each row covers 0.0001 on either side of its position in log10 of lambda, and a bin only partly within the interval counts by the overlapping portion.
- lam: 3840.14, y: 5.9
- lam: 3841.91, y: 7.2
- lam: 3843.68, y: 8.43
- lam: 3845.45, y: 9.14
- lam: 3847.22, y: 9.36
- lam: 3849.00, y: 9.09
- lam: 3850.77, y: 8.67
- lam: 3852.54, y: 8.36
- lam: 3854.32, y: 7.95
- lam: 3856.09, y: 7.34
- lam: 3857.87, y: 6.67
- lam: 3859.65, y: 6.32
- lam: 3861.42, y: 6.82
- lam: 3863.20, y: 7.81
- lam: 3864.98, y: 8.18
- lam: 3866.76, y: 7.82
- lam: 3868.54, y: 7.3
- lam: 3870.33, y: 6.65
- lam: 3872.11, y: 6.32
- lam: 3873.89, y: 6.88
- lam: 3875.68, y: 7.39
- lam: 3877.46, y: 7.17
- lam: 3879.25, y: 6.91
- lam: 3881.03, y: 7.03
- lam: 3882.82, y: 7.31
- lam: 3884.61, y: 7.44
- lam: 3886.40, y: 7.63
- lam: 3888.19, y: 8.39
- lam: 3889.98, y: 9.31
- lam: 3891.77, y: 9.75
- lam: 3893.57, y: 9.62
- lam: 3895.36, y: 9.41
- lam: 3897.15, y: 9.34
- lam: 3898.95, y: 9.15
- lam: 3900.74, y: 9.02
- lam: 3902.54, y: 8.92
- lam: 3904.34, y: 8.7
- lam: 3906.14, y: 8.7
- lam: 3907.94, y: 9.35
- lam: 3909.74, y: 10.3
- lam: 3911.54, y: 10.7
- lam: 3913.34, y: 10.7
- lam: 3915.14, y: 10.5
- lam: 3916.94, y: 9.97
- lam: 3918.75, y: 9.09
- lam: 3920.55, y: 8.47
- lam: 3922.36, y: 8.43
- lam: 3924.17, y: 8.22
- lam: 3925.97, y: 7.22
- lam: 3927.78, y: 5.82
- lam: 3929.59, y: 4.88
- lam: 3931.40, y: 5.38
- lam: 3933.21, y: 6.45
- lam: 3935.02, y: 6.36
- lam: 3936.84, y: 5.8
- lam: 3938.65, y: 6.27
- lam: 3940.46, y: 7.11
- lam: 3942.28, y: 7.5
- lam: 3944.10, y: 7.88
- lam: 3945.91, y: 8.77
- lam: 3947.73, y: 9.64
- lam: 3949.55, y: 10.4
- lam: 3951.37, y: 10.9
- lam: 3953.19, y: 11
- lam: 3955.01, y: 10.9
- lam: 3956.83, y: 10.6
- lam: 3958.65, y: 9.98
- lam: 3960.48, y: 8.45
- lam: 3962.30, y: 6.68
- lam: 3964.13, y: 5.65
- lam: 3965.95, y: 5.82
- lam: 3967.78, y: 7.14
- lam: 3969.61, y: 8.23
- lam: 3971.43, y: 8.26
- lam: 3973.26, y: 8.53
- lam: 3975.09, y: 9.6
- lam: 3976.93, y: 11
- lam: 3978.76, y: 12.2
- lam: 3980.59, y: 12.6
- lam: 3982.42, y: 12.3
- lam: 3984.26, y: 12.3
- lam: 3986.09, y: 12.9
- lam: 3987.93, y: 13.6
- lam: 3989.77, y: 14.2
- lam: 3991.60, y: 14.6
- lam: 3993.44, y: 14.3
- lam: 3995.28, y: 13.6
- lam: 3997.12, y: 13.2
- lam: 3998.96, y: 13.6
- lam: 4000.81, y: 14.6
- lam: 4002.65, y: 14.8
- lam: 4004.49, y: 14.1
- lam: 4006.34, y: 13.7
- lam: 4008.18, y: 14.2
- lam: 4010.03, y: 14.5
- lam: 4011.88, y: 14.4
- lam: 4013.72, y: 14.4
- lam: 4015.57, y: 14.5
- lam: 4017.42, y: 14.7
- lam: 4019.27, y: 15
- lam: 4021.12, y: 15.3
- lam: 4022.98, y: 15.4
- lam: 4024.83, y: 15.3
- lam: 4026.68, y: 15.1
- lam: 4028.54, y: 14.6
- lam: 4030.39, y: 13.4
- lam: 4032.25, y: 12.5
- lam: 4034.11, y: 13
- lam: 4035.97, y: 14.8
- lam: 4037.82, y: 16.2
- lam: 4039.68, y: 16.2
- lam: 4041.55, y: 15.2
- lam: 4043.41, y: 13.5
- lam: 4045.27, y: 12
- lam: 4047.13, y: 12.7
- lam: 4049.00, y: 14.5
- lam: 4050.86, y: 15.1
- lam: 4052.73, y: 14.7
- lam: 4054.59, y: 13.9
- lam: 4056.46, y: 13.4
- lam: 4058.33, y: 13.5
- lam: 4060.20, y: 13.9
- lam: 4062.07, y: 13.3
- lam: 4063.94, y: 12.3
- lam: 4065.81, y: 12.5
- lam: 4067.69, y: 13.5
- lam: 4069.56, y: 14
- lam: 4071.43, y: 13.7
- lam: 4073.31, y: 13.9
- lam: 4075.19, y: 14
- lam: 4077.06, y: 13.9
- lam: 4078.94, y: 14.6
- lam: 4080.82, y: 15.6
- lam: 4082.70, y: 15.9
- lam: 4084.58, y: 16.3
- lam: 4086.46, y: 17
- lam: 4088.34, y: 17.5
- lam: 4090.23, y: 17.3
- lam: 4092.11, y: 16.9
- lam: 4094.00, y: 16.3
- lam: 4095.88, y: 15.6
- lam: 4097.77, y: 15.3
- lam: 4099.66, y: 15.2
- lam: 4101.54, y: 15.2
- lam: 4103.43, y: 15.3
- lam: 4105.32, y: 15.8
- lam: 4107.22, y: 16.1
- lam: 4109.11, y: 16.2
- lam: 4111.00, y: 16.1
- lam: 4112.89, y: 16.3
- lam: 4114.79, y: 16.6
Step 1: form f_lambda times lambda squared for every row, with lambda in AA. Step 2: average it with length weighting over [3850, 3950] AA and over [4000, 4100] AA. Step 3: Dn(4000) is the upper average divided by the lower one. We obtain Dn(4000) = 1.96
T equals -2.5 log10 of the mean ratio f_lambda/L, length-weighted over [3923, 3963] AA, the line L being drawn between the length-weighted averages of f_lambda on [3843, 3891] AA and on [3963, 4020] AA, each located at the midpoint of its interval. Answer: 0.30 mag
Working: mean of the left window 7.69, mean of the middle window 8.02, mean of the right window 12.3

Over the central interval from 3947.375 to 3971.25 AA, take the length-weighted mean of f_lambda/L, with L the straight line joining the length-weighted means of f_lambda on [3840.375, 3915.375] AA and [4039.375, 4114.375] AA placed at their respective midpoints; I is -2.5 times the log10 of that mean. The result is 0.23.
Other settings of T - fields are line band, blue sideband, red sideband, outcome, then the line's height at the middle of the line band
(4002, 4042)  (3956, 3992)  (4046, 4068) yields -0.20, 12.2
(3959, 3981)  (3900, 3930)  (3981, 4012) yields 0.38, 12.2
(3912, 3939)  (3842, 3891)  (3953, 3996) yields 0.20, 9.27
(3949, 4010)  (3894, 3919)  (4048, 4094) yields 0.05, 11.8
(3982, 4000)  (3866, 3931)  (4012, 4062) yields -0.10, 12.3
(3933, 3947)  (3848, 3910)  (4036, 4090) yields 0.40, 10.2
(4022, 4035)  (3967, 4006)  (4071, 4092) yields -0.04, 13.7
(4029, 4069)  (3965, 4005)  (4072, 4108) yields 0.02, 14.2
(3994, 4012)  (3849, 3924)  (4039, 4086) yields -0.16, 12.2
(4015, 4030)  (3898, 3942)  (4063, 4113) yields -0.20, 12.5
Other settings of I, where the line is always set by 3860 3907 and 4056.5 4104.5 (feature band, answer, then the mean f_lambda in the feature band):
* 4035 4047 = -0.080 mag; 14.5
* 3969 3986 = 0.059 mag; 10.7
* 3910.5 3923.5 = -0.058 mag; 9.67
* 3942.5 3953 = 0.086 mag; 9.49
